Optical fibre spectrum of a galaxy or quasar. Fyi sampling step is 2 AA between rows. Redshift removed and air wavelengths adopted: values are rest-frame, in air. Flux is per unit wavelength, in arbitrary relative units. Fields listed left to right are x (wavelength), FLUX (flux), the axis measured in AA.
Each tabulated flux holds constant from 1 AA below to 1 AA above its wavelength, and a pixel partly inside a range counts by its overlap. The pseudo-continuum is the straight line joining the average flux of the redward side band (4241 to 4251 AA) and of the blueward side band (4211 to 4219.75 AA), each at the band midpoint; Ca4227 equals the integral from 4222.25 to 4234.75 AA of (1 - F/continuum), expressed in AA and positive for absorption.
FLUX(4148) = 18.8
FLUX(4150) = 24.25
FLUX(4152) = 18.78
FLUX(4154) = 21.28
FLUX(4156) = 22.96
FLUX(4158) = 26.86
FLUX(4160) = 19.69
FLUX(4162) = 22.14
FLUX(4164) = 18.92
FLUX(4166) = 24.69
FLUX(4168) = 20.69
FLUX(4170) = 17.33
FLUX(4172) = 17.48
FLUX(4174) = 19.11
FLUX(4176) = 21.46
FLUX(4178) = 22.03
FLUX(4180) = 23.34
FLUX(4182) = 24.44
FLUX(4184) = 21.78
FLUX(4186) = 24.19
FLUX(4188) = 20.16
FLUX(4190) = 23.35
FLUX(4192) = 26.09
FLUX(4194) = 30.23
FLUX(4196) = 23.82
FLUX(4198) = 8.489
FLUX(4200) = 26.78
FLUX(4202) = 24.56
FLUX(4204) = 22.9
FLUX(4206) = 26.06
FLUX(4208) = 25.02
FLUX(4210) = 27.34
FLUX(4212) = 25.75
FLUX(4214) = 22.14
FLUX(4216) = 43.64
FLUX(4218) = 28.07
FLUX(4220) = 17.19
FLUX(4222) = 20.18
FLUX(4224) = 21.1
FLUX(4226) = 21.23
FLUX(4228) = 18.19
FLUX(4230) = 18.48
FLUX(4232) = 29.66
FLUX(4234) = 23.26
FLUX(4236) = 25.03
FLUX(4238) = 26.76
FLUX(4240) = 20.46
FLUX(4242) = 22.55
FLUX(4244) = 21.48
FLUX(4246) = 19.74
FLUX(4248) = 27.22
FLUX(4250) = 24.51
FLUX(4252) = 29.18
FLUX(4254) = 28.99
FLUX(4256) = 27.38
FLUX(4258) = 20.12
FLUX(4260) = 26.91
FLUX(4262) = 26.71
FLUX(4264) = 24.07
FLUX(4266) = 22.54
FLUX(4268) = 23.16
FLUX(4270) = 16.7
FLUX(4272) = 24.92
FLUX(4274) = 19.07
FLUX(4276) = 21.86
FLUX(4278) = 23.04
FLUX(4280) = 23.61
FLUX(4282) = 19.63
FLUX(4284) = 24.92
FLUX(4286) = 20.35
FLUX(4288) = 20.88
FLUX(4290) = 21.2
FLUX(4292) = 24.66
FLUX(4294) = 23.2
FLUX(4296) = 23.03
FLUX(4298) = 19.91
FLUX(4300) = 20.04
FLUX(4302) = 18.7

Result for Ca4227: 2.1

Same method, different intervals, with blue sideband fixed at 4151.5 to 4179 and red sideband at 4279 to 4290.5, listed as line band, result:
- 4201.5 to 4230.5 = -3.9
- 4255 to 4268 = -1.7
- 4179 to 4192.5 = -1.3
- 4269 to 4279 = 0.3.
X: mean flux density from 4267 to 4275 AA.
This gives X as 21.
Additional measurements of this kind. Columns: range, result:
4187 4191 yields 21.8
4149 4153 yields 21.5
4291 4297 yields 23.6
